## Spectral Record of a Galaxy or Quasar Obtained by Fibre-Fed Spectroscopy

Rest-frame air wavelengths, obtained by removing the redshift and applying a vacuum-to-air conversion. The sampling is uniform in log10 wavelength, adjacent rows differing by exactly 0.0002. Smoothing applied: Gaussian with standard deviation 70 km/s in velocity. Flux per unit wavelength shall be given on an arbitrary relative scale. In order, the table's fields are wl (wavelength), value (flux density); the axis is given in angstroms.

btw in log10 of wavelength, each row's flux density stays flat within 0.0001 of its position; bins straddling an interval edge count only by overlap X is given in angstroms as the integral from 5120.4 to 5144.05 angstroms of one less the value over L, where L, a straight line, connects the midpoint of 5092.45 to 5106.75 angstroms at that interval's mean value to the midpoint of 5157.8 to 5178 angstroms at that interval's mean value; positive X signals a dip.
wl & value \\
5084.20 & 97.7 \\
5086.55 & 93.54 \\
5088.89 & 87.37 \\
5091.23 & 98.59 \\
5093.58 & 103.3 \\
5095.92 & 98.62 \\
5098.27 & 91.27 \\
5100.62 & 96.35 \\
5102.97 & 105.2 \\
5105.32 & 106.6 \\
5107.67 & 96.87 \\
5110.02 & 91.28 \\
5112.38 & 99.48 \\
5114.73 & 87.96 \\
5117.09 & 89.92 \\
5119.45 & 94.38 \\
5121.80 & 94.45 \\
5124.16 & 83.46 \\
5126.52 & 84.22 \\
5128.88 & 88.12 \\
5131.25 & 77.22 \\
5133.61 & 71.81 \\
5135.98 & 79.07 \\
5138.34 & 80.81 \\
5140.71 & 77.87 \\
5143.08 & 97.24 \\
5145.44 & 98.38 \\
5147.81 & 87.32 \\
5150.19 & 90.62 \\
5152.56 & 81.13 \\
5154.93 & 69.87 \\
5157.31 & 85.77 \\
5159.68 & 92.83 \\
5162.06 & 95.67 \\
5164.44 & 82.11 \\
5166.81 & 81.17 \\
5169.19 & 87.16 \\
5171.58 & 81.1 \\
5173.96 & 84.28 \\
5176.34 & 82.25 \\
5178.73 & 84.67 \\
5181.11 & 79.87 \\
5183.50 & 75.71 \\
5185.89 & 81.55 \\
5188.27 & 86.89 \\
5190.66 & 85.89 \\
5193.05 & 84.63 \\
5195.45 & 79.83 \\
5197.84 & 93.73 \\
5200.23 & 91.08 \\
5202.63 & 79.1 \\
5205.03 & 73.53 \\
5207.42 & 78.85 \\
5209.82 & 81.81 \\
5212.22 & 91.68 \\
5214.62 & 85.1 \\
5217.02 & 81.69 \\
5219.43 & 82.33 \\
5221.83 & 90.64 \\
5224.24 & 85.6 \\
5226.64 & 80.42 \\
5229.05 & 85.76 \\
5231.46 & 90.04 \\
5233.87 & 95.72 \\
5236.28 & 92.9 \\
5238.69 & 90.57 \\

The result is 2.5 angstroms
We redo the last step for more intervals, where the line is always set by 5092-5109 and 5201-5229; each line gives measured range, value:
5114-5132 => 1.63 angstroms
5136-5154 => 1.23 angstroms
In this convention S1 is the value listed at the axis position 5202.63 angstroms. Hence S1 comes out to 79.1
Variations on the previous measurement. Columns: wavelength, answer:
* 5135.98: 79.07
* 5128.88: 88.12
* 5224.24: 85.6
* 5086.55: 93.54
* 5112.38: 99.48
